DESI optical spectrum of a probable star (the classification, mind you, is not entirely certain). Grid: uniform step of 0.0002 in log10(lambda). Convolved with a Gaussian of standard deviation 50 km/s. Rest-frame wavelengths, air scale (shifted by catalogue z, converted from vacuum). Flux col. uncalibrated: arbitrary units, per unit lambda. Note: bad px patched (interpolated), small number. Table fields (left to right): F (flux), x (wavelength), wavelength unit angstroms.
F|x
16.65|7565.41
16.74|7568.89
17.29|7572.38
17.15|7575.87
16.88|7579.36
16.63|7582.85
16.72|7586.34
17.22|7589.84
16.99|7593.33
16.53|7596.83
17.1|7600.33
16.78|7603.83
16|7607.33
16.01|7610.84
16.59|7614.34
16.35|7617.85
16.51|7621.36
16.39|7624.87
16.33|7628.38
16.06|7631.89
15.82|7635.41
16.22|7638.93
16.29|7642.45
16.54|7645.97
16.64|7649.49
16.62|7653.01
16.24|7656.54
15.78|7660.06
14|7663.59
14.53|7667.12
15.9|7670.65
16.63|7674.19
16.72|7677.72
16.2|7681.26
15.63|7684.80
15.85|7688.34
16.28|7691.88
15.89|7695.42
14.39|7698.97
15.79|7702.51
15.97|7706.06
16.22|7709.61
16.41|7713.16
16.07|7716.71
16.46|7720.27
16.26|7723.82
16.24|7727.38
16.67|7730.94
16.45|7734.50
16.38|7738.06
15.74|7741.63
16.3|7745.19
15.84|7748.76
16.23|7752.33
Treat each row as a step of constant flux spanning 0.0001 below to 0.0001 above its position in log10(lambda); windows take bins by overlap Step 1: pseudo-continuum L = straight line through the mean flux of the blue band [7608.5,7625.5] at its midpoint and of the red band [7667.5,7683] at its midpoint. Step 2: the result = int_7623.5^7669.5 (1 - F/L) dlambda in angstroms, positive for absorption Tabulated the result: 0.9 angstroms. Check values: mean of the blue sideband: 16.4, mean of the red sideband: 16.2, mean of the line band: 16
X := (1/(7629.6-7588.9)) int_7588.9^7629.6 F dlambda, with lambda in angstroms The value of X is 16.6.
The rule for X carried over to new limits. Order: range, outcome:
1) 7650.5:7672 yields 15.5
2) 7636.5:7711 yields 15.9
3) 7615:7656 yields 16.3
